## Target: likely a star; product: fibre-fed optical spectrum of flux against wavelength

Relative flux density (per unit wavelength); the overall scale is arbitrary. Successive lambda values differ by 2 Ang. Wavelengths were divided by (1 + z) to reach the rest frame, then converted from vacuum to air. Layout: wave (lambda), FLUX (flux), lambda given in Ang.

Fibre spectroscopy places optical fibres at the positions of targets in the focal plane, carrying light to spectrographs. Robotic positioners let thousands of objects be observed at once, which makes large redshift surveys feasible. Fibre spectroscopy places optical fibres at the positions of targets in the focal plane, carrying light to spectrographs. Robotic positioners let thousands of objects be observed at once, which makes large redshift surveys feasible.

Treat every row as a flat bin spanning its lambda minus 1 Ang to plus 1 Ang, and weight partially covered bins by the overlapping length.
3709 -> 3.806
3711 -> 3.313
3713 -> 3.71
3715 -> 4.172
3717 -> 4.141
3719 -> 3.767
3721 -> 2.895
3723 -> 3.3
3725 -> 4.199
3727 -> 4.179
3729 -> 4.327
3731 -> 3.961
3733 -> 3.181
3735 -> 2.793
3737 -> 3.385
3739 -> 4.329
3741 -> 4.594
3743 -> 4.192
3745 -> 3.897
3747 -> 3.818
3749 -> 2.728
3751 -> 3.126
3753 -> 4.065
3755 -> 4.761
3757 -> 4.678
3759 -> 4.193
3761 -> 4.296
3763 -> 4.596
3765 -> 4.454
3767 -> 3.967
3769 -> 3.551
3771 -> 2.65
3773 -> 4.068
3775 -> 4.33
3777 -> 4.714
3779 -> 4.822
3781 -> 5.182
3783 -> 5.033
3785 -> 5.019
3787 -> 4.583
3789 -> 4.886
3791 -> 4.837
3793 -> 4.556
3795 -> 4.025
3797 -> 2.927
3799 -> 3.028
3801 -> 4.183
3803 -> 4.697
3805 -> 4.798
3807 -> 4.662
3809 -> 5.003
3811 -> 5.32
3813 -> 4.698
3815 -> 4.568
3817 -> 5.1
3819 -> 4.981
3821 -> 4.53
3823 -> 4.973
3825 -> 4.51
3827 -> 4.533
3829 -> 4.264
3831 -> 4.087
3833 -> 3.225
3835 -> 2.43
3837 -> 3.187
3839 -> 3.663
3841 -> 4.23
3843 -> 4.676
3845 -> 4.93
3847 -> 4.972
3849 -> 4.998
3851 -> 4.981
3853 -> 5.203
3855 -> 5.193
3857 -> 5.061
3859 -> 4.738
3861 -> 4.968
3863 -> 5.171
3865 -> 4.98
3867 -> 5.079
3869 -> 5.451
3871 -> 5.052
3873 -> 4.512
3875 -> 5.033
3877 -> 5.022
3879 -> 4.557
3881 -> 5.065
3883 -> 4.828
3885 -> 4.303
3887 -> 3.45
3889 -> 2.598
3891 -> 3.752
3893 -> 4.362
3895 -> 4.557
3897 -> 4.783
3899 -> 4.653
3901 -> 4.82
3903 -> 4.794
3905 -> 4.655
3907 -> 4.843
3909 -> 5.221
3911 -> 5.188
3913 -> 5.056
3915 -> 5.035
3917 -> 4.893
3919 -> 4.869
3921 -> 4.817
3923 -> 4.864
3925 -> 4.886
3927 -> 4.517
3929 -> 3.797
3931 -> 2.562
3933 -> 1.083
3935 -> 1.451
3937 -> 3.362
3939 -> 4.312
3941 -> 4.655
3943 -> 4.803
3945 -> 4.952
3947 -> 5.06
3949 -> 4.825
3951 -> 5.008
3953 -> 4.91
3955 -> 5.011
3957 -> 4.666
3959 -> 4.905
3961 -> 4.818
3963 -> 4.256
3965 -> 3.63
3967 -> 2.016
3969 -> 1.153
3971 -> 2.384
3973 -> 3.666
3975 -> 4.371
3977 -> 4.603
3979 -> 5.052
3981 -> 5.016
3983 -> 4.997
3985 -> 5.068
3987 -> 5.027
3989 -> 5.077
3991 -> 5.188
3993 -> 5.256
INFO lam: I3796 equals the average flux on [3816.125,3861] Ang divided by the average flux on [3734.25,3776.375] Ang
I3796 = 1.14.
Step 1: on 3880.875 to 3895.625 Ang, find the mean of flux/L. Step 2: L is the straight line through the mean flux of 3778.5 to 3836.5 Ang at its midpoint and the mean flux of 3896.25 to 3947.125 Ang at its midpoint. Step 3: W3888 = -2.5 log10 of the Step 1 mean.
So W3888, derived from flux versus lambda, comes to 0.09 mag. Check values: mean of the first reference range 4.45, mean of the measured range 4.05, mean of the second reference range 4.37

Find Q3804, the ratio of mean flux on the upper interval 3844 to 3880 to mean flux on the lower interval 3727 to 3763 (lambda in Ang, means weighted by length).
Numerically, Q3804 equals 1.3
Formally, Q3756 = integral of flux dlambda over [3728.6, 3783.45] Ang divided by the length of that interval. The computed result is 4.05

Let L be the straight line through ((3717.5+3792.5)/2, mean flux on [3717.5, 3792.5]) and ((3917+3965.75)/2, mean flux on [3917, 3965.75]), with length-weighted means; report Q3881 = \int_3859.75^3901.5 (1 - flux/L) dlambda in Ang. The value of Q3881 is -4.0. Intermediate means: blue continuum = 4.09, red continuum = 4.27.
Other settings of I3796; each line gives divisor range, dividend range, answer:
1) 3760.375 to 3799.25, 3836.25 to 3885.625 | 1.12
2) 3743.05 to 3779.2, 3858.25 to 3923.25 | 1.17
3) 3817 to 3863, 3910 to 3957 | 0.97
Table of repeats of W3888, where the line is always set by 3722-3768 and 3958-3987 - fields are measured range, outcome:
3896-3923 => -0.22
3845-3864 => -0.25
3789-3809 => -0.08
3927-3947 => 0.13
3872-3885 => -0.20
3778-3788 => -0.23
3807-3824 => -0.22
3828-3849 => -0.01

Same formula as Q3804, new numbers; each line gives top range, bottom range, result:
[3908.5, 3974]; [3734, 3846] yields 0.97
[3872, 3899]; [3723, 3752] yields 1.17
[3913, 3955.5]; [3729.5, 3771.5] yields 1.10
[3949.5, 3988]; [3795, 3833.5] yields 0.96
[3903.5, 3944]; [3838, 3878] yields 0.87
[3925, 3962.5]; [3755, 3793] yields 0.94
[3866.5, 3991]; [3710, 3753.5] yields 1.18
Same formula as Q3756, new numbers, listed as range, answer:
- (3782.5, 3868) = 4.54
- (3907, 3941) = 4.16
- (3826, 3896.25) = 4.49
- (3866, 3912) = 4.63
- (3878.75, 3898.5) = 4.22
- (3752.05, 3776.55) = 4.15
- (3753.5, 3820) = 4.46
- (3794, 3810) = 4.17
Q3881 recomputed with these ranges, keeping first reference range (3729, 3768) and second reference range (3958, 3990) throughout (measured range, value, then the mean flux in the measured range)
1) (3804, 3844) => -3.6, 4.37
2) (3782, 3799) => -1.7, 4.4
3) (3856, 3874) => -4.3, 5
